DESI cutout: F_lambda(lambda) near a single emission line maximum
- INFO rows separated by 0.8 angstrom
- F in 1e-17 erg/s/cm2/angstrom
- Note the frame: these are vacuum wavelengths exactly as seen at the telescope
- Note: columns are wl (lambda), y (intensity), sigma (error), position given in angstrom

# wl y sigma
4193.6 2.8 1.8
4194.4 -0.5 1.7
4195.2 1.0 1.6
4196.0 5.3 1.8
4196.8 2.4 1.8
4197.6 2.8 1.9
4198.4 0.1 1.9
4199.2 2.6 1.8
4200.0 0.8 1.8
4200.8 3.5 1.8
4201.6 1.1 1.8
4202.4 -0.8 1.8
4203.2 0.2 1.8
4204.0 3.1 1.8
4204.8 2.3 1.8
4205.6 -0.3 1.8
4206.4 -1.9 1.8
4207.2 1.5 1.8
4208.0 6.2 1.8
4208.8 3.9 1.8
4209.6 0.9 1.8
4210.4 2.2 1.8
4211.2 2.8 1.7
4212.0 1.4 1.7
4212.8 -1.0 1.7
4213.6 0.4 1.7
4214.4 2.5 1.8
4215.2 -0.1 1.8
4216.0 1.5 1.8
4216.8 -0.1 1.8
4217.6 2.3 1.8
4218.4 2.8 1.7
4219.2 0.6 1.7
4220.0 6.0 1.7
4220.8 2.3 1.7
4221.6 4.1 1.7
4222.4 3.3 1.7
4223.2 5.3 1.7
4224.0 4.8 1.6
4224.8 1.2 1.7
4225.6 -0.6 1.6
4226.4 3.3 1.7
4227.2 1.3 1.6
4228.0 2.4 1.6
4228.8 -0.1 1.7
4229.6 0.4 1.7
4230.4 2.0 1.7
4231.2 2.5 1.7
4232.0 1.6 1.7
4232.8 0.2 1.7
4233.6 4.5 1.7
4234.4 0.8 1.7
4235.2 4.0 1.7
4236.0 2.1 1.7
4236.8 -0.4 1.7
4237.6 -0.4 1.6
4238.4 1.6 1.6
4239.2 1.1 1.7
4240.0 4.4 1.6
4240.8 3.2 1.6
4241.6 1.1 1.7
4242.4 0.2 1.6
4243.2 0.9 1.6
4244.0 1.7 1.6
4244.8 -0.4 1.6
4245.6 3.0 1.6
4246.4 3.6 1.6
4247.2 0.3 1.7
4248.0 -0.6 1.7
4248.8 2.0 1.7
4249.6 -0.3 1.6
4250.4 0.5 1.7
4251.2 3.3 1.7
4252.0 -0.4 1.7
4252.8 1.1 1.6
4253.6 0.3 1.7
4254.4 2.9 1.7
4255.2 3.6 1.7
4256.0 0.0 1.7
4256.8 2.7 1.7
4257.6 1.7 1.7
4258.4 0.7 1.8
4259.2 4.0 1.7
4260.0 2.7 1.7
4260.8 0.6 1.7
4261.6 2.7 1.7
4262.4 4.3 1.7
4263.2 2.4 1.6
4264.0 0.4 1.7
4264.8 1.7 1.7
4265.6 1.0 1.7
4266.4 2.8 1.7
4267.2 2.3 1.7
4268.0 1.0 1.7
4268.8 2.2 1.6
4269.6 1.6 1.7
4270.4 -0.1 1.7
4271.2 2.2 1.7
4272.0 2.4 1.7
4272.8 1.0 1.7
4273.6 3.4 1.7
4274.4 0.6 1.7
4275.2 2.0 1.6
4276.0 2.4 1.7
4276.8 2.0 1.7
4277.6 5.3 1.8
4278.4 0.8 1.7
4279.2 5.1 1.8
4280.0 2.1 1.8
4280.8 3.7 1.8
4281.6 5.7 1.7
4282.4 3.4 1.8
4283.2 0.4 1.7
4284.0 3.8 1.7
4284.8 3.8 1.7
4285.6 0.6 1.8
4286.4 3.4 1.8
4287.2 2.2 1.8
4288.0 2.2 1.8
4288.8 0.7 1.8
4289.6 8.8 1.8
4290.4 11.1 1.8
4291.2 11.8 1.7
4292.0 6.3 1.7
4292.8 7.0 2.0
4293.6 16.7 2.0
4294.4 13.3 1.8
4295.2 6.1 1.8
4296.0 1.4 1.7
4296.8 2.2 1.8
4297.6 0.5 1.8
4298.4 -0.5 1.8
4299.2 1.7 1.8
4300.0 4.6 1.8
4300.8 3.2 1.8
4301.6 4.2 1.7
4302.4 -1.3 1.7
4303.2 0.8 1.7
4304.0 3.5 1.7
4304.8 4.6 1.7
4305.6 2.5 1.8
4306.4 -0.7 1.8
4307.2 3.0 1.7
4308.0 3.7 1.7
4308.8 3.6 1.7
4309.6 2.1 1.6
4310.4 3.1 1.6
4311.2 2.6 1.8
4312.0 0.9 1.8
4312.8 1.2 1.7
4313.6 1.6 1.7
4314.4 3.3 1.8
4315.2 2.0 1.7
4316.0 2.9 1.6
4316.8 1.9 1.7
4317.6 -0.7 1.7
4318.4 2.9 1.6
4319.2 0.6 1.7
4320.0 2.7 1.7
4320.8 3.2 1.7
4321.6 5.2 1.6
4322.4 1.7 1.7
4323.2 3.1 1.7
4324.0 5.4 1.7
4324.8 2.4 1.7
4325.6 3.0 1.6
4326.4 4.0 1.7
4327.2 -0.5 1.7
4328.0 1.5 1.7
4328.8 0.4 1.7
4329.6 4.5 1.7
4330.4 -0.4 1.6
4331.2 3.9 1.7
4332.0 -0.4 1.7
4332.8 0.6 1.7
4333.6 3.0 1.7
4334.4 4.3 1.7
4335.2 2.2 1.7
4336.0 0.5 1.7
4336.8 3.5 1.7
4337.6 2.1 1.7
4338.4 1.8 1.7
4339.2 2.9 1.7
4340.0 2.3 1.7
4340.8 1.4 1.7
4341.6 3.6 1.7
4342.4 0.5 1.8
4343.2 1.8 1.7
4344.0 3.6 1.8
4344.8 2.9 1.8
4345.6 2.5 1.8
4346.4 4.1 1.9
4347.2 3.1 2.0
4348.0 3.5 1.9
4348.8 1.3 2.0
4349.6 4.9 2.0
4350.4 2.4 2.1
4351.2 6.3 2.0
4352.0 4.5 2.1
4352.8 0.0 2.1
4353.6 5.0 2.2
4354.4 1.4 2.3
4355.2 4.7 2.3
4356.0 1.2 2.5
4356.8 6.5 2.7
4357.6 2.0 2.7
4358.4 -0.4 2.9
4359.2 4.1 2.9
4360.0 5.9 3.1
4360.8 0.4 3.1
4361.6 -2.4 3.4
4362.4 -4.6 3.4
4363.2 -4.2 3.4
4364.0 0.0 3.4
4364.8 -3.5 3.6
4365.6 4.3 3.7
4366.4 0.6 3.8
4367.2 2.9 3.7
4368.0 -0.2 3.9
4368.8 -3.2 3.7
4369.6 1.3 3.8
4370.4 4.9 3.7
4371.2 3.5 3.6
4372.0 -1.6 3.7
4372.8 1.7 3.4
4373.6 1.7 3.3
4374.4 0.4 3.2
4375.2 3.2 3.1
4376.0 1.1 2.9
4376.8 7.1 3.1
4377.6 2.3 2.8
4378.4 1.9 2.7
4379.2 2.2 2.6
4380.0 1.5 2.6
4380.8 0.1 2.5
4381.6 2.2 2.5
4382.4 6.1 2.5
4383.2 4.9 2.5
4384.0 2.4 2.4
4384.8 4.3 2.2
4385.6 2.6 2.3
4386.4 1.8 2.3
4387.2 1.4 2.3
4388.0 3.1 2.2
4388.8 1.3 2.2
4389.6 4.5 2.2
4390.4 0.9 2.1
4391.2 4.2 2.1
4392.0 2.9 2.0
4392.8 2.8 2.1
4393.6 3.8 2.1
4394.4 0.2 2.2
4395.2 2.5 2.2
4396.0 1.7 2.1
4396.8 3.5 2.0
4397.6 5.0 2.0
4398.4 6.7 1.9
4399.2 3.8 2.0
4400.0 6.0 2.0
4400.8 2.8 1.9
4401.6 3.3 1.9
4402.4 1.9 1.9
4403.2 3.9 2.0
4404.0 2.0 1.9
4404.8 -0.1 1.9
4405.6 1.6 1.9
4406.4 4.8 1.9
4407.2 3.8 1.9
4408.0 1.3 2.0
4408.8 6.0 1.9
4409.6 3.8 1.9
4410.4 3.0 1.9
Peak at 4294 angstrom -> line [O II]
